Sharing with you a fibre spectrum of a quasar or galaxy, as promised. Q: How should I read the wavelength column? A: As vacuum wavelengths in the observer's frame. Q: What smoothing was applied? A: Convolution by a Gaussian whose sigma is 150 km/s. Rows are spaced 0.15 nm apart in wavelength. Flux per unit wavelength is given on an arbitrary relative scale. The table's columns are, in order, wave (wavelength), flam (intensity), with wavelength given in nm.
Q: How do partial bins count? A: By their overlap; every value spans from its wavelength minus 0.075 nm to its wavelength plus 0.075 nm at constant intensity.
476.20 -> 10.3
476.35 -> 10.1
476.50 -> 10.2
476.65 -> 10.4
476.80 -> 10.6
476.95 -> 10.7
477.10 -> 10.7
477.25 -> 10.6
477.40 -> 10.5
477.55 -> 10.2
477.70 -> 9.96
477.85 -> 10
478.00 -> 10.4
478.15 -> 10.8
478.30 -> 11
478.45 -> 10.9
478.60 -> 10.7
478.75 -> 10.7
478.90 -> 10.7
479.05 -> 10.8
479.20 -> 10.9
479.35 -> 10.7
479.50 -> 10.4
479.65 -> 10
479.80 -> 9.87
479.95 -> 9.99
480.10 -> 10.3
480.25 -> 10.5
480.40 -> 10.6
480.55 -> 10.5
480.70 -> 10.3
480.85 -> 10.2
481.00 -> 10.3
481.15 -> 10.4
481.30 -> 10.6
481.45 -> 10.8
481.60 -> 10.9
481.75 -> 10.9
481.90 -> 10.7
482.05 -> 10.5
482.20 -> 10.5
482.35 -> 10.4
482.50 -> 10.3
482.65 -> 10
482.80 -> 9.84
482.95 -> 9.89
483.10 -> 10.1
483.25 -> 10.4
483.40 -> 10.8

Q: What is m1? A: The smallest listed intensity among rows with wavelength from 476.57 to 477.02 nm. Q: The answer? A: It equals 10.4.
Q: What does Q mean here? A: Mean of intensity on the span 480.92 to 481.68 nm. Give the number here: 10.6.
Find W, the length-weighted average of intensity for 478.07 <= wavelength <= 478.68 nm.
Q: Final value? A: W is 10.8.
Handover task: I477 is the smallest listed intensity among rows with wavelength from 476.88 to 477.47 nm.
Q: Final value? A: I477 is 10.5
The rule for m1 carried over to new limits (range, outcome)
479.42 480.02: 9.87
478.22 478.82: 10.7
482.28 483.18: 9.84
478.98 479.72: 10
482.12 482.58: 10.3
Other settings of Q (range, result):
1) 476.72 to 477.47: 10.6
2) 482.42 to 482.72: 10.2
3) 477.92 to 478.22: 10.6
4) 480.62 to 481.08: 10.3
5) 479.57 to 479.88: 9.94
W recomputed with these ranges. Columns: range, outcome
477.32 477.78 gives 10.2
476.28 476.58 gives 10.2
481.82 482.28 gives 10.6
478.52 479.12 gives 10.7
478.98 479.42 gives 10.8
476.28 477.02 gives 10.4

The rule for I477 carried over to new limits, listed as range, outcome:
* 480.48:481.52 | 10.2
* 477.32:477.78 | 9.96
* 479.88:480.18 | 9.99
